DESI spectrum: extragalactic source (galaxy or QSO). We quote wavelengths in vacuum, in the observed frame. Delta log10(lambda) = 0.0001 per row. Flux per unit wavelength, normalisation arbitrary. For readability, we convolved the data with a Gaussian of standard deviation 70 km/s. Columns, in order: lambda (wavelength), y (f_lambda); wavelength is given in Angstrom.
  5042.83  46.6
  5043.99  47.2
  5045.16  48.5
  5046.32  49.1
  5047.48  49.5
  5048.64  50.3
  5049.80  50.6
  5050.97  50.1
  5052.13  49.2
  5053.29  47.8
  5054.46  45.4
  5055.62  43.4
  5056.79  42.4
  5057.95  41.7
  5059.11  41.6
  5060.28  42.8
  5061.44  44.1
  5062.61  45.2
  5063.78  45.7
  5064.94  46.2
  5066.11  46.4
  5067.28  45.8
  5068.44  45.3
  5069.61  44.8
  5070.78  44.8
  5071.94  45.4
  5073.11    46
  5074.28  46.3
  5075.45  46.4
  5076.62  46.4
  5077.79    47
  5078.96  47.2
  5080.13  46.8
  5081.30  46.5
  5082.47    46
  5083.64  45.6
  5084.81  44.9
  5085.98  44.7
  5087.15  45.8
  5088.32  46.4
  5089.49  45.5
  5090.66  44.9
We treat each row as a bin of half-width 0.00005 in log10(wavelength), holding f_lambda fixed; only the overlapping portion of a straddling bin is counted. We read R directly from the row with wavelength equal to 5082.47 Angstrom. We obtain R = 46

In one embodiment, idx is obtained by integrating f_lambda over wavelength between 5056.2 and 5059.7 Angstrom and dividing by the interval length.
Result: 41.9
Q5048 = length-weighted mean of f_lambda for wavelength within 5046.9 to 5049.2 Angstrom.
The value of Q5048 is 50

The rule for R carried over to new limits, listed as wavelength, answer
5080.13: 46.8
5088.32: 46.4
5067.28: 45.8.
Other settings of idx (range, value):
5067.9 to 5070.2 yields 44.9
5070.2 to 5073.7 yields 45.5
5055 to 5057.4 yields 43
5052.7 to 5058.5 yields 44.2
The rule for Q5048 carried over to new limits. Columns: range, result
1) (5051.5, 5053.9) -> 48.5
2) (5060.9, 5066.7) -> 45.5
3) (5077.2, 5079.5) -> 47.1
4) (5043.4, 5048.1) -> 48.6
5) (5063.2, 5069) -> 45.9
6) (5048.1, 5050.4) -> 50.4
